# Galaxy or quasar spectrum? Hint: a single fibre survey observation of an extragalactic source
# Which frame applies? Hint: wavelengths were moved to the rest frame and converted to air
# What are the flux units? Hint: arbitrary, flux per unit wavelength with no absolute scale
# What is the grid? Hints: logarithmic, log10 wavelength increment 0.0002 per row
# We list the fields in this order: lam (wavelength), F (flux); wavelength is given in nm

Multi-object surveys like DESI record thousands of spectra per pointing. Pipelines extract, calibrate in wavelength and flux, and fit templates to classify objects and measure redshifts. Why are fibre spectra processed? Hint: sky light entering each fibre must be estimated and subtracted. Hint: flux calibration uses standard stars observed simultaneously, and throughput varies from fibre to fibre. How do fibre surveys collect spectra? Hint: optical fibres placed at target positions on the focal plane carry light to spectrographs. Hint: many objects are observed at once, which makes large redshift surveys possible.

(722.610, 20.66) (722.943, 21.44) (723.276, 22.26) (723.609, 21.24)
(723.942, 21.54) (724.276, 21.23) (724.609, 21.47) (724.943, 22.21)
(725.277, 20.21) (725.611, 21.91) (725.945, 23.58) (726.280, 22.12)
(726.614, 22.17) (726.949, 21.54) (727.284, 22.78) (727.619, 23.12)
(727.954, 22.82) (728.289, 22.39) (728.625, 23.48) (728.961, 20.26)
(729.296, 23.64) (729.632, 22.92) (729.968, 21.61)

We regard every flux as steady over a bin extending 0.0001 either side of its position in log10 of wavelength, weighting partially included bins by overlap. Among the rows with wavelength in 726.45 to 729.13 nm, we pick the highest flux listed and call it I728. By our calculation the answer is 23.48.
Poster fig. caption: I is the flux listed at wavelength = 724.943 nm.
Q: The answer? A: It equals 22.21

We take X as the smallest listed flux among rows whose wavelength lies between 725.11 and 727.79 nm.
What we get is 20.21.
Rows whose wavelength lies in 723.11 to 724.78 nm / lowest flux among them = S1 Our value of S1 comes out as 21.23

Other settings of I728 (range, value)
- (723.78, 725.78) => 22.21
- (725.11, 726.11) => 23.58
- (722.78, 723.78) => 22.26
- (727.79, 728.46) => 22.82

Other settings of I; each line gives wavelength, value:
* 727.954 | 22.82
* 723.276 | 22.26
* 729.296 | 23.64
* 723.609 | 21.24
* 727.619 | 23.12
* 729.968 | 21.61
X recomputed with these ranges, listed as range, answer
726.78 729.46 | 20.26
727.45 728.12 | 22.82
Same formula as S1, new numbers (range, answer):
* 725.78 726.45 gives 22.12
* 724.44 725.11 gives 21.47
